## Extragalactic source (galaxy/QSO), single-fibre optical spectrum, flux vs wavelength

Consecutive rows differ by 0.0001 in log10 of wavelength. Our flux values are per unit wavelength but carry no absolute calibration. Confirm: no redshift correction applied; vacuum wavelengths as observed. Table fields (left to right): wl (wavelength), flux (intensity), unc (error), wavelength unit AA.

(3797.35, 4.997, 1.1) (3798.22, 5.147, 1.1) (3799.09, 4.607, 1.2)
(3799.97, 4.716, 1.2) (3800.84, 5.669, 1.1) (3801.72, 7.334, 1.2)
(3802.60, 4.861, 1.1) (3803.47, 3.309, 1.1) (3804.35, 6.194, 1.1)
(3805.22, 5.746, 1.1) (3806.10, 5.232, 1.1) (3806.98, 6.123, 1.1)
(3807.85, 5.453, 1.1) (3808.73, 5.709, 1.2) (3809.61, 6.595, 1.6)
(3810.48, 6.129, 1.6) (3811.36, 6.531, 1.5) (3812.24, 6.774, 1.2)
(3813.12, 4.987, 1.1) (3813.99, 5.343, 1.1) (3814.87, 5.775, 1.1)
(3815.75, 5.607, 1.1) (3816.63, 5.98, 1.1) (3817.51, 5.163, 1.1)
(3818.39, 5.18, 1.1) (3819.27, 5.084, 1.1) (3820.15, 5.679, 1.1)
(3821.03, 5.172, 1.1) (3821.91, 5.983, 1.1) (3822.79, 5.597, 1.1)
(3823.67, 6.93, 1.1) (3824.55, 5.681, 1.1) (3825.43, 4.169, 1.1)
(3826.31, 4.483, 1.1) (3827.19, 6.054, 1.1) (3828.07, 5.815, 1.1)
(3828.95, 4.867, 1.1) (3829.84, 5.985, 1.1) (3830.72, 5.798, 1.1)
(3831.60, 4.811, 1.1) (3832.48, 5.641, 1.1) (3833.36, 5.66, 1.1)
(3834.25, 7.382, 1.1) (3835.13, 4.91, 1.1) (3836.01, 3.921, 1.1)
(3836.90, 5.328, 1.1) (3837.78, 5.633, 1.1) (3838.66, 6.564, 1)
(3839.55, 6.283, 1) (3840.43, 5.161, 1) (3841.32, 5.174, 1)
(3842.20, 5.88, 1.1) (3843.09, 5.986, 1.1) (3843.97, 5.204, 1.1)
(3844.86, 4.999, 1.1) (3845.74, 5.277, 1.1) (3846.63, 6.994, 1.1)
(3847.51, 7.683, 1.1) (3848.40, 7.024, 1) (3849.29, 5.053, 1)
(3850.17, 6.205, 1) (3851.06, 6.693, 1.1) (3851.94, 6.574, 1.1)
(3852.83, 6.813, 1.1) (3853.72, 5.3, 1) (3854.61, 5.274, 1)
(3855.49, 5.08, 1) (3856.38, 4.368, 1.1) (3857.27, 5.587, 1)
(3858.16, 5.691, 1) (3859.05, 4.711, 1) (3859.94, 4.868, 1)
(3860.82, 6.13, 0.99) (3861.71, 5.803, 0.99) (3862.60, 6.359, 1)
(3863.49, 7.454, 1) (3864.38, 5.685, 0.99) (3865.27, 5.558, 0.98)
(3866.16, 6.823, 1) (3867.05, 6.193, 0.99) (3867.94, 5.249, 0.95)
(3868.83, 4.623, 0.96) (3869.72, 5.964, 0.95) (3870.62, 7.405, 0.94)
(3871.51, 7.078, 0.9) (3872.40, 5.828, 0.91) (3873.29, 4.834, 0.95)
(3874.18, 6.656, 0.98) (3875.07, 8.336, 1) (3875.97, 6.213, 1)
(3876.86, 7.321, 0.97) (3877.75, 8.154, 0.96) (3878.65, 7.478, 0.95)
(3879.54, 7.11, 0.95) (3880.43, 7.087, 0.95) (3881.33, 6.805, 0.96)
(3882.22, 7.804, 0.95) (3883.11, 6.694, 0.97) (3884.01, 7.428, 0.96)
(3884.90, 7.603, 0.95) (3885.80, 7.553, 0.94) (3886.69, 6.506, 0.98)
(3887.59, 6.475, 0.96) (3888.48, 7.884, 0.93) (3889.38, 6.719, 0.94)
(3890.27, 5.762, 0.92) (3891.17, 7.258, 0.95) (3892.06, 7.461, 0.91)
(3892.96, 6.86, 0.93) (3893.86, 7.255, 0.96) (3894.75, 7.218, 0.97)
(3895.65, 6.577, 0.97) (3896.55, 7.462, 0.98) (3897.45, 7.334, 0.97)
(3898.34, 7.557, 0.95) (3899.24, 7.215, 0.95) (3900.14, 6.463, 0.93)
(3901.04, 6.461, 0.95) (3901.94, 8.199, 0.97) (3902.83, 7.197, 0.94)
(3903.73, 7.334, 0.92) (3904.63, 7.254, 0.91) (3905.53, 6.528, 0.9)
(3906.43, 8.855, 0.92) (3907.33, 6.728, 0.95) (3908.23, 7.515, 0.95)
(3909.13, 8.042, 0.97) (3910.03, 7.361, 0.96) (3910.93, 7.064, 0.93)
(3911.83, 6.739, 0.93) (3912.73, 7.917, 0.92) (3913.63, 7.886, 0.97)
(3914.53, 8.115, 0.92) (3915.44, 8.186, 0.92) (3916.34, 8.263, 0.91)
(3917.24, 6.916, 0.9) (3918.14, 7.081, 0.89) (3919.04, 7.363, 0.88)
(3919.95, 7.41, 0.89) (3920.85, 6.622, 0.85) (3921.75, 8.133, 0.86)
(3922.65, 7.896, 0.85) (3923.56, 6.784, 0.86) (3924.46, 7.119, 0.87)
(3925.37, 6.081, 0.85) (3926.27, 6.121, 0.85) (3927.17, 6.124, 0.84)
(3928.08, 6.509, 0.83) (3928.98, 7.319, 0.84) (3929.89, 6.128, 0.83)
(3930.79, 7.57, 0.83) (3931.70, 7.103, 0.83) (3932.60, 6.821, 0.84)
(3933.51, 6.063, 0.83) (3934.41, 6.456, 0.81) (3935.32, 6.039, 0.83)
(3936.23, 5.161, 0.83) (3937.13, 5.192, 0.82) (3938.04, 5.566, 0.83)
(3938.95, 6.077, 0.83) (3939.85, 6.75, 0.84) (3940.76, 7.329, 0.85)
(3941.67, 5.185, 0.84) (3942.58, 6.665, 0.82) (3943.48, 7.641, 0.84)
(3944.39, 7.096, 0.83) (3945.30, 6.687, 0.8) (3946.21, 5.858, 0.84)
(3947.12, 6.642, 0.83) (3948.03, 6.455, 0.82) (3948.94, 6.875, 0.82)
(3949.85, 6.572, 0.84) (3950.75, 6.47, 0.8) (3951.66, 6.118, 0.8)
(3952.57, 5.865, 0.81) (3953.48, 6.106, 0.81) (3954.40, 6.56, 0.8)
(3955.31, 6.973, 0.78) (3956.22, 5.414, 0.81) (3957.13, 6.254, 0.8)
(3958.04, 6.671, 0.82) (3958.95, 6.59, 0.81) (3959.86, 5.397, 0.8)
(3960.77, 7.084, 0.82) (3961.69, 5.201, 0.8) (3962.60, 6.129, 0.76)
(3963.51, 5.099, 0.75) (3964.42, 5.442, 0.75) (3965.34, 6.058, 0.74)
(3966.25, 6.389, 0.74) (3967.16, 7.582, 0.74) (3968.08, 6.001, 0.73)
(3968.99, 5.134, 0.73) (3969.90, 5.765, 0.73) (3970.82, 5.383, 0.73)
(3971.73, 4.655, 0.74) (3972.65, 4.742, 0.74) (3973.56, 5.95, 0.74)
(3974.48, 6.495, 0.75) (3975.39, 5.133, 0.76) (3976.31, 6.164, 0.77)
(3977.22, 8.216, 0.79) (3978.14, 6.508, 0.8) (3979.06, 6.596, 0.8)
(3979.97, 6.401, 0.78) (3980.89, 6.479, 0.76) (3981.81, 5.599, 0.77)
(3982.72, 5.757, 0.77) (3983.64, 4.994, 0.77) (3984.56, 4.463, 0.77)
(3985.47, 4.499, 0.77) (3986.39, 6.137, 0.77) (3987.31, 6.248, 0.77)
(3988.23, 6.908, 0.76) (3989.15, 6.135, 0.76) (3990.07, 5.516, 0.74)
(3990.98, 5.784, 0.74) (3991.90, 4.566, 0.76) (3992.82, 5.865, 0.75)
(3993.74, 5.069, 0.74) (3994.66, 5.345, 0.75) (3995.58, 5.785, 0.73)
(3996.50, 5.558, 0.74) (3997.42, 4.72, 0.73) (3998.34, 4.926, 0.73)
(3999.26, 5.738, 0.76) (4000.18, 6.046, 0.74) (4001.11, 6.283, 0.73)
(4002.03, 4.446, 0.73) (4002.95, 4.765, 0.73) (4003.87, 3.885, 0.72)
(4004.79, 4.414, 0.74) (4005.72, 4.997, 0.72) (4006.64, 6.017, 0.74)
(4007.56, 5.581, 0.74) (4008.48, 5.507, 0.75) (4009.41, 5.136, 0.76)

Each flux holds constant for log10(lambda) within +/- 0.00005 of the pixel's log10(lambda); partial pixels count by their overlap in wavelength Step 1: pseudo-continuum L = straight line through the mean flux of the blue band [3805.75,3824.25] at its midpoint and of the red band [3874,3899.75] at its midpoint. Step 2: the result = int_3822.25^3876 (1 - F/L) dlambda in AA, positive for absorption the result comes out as 5.06 AA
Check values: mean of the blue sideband 5.76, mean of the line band 5.82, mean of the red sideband 7.17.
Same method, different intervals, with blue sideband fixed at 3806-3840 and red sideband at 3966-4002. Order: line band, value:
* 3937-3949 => -1.5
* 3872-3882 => -2.2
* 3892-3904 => -3.1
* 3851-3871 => -0.5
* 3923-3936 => -1.9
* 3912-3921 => -2.9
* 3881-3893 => -2.9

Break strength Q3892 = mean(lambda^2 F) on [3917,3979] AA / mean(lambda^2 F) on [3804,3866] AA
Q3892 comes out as 1.18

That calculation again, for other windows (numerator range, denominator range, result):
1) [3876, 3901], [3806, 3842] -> 1.31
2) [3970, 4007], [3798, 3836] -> 1.09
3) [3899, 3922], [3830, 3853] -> 1.31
